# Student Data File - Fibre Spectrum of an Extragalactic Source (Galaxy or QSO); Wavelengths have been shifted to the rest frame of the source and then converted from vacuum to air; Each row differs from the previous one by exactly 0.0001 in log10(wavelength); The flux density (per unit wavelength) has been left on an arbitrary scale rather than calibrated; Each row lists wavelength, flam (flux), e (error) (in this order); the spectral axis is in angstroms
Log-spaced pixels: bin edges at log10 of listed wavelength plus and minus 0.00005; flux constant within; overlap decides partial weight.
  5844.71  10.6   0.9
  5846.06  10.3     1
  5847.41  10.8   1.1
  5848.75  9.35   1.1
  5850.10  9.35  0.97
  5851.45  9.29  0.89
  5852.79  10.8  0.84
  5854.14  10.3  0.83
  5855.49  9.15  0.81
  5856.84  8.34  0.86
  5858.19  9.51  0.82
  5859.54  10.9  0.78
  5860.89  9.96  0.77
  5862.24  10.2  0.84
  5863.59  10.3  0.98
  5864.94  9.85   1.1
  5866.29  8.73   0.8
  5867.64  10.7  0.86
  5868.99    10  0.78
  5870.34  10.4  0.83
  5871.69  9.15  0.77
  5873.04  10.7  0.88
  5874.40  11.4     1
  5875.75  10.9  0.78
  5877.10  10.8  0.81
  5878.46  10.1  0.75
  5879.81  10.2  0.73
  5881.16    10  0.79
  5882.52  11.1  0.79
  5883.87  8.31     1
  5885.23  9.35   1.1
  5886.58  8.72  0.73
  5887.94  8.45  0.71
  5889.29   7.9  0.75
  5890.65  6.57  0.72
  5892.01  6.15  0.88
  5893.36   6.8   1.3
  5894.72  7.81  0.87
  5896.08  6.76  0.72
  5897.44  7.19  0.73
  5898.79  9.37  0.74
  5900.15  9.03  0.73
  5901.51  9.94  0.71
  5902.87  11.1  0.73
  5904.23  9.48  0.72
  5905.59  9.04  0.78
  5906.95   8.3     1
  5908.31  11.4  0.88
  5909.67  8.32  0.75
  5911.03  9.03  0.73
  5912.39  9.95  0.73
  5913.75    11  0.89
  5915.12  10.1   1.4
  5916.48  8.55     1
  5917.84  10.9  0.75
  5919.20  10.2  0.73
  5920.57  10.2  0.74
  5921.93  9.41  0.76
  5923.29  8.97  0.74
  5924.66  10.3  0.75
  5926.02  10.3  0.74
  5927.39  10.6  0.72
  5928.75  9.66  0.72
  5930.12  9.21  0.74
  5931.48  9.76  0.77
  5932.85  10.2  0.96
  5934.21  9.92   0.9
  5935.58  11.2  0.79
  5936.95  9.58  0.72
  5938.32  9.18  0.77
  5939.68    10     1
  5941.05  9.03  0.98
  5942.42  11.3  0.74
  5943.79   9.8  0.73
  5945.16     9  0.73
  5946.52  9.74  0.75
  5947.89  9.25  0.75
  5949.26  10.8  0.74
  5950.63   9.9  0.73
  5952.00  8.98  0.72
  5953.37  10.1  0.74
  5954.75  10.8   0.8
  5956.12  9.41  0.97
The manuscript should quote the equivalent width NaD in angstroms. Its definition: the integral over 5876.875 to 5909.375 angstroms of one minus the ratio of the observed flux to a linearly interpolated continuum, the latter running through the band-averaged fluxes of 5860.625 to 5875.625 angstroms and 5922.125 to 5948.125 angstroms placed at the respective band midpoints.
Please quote 3.8 angstroms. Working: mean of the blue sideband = 10.2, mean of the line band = 8.88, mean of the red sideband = 9.85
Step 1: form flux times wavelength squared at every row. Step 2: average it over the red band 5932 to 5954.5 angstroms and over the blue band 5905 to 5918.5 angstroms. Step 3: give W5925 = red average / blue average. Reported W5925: 1.03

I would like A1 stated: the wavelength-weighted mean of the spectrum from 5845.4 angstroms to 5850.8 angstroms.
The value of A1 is 9.94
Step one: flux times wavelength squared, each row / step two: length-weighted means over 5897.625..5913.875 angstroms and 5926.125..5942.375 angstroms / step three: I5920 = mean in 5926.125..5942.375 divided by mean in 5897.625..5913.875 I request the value 1.0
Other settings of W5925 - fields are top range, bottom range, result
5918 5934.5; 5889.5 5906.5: 1.21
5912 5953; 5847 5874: 1.03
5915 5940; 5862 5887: 1.00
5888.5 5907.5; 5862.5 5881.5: 0.81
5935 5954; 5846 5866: 1.03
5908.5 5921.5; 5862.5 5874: 1.00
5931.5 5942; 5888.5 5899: 1.39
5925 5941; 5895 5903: 1.16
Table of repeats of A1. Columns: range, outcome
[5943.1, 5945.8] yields 9.4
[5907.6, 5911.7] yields 9.58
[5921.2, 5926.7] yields 9.76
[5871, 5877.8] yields 10.6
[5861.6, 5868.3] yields 9.96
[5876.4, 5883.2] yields 10.4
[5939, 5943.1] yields 10.1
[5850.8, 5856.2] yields 9.88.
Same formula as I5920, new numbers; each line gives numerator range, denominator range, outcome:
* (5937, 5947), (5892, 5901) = 1.27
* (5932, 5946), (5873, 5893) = 1.09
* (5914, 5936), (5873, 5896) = 1.12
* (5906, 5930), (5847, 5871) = 1.01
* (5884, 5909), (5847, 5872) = 0.88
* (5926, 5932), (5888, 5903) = 1.25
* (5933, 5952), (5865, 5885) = 1.00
